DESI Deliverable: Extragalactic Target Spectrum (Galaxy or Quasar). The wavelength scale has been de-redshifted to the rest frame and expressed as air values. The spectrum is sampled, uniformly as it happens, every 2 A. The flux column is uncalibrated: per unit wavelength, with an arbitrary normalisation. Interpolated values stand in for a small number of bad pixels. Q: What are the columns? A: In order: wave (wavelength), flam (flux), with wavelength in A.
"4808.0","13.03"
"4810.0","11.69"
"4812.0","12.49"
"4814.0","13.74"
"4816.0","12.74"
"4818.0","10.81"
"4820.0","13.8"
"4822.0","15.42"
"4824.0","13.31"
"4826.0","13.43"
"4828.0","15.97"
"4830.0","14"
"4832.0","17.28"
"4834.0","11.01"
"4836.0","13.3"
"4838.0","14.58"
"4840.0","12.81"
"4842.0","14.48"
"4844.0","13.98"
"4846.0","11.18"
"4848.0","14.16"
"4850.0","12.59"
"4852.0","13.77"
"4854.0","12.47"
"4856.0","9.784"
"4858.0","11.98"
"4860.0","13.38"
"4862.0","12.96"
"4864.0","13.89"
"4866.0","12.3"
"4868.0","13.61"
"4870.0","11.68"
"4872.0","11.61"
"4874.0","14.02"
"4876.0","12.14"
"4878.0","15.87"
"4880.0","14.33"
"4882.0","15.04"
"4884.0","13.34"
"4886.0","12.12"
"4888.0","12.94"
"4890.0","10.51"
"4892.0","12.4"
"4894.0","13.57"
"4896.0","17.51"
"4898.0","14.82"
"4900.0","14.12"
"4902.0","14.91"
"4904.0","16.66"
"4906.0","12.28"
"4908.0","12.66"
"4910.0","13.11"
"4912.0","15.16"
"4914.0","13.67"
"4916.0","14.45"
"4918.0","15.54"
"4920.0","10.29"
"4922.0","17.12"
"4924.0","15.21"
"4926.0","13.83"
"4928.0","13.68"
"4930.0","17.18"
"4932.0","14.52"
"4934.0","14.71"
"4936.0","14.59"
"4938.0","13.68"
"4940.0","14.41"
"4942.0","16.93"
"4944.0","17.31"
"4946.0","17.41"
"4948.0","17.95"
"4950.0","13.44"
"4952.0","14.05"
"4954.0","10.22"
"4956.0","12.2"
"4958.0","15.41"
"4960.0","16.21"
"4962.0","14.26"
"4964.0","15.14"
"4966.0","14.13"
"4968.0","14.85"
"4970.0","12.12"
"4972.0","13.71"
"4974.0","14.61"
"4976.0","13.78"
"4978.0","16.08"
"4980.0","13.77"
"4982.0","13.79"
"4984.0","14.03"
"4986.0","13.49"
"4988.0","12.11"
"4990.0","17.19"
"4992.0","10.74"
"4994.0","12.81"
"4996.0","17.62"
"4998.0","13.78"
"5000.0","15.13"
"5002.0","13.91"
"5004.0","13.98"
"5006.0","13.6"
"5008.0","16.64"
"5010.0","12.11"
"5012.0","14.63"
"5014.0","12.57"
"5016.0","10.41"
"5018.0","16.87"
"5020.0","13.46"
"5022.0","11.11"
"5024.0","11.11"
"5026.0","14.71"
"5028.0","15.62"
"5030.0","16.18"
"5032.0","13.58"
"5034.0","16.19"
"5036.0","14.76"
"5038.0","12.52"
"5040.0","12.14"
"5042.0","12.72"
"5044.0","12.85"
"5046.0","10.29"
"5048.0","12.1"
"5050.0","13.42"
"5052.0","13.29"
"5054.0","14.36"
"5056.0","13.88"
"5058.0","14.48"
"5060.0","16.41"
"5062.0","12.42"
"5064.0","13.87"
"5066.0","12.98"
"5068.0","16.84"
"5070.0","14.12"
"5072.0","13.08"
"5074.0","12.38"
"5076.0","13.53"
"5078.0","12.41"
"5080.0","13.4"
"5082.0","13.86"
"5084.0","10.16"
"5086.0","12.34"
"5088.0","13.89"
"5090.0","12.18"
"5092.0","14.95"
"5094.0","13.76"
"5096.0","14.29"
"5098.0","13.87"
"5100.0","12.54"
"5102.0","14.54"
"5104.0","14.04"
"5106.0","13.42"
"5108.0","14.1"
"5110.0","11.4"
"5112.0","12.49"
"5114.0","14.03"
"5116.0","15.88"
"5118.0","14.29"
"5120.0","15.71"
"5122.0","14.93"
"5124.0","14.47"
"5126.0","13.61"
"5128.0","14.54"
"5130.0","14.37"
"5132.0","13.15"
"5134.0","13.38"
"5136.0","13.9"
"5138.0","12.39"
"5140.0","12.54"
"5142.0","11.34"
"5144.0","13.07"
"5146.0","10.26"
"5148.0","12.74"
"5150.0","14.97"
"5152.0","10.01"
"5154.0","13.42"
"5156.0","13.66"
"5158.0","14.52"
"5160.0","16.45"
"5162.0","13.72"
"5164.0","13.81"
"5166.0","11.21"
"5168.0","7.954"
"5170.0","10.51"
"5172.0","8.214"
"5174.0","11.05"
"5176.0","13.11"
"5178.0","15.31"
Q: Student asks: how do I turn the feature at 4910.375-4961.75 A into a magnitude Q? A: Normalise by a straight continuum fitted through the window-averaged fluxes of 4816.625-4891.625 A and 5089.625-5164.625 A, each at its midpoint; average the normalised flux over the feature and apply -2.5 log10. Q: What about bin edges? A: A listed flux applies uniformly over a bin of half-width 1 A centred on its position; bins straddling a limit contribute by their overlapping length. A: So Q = -0.11 mag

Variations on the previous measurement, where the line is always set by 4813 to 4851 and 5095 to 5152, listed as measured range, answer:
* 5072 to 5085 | 0.07 mag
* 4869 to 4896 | 0.03 mag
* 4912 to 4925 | -0.07 mag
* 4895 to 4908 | -0.10 mag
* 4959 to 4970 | -0.08 mag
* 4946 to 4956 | -0.04 mag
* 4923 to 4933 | -0.10 mag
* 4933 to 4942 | -0.08 mag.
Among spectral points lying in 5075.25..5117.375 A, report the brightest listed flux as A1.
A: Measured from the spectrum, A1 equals 15.88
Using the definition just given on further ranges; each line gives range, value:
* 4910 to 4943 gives 17.18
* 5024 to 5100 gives 16.84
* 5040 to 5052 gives 13.42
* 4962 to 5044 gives 17.62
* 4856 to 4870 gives 13.89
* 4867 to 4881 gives 15.87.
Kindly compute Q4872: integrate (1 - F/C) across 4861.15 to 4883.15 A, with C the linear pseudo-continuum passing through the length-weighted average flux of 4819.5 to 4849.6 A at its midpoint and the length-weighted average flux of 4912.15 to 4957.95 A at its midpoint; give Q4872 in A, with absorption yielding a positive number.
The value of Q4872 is 1.2 A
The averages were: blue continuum 13.9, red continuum 14.7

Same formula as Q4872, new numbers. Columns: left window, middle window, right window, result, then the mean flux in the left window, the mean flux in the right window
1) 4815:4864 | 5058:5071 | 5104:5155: -1.04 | 13.3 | 13.4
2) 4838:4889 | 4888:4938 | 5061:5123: -3.91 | 13.1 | 13.6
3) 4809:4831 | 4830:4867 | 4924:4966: 1.60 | 13.4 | 14.8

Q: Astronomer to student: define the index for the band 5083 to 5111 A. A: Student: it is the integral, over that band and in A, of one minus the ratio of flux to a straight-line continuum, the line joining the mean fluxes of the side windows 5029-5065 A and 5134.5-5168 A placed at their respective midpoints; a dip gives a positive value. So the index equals 0.0 A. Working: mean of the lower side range 13.6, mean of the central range 13.2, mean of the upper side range 12.9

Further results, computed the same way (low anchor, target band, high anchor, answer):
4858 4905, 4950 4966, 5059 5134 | -0.3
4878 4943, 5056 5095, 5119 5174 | -0.7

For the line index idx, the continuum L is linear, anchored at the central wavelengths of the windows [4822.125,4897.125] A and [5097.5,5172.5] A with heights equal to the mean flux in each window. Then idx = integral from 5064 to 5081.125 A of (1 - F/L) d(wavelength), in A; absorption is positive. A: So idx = -0.5 A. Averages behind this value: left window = 13.4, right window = 13.2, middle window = 13.6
